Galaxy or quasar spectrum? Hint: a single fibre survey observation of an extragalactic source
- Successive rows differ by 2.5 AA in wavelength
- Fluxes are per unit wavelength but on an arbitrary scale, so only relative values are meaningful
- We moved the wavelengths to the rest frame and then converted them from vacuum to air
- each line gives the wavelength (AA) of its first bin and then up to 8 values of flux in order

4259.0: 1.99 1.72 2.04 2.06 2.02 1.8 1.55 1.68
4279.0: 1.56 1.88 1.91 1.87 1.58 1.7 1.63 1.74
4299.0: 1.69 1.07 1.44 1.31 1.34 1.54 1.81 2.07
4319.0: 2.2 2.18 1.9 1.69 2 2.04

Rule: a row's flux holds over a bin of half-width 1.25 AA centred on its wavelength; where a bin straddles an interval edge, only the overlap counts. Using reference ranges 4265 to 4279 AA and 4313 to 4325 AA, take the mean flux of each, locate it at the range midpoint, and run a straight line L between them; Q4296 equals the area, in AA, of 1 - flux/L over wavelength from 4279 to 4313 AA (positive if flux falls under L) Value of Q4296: 5.8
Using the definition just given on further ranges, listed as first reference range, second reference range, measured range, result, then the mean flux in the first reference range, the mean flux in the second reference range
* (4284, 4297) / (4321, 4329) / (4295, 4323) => 2.4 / 1.72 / 1.91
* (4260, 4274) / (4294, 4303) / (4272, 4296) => -0.3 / 1.9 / 1.52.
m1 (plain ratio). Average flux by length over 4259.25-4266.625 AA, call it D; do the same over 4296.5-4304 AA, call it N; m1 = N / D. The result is 0.8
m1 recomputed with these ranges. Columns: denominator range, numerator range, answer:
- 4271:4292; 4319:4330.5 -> 1.14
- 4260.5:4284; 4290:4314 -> 0.83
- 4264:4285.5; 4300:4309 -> 0.71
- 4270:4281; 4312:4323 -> 1.21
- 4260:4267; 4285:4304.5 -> 0.83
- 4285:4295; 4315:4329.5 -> 1.18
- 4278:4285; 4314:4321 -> 1.17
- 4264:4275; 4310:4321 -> 1.01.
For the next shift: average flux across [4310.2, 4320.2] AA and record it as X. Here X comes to 1.9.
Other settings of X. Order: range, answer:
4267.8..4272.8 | 1.91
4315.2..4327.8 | 2.01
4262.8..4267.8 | 2.05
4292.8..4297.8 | 1.69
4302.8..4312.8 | 1.41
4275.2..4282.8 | 1.71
